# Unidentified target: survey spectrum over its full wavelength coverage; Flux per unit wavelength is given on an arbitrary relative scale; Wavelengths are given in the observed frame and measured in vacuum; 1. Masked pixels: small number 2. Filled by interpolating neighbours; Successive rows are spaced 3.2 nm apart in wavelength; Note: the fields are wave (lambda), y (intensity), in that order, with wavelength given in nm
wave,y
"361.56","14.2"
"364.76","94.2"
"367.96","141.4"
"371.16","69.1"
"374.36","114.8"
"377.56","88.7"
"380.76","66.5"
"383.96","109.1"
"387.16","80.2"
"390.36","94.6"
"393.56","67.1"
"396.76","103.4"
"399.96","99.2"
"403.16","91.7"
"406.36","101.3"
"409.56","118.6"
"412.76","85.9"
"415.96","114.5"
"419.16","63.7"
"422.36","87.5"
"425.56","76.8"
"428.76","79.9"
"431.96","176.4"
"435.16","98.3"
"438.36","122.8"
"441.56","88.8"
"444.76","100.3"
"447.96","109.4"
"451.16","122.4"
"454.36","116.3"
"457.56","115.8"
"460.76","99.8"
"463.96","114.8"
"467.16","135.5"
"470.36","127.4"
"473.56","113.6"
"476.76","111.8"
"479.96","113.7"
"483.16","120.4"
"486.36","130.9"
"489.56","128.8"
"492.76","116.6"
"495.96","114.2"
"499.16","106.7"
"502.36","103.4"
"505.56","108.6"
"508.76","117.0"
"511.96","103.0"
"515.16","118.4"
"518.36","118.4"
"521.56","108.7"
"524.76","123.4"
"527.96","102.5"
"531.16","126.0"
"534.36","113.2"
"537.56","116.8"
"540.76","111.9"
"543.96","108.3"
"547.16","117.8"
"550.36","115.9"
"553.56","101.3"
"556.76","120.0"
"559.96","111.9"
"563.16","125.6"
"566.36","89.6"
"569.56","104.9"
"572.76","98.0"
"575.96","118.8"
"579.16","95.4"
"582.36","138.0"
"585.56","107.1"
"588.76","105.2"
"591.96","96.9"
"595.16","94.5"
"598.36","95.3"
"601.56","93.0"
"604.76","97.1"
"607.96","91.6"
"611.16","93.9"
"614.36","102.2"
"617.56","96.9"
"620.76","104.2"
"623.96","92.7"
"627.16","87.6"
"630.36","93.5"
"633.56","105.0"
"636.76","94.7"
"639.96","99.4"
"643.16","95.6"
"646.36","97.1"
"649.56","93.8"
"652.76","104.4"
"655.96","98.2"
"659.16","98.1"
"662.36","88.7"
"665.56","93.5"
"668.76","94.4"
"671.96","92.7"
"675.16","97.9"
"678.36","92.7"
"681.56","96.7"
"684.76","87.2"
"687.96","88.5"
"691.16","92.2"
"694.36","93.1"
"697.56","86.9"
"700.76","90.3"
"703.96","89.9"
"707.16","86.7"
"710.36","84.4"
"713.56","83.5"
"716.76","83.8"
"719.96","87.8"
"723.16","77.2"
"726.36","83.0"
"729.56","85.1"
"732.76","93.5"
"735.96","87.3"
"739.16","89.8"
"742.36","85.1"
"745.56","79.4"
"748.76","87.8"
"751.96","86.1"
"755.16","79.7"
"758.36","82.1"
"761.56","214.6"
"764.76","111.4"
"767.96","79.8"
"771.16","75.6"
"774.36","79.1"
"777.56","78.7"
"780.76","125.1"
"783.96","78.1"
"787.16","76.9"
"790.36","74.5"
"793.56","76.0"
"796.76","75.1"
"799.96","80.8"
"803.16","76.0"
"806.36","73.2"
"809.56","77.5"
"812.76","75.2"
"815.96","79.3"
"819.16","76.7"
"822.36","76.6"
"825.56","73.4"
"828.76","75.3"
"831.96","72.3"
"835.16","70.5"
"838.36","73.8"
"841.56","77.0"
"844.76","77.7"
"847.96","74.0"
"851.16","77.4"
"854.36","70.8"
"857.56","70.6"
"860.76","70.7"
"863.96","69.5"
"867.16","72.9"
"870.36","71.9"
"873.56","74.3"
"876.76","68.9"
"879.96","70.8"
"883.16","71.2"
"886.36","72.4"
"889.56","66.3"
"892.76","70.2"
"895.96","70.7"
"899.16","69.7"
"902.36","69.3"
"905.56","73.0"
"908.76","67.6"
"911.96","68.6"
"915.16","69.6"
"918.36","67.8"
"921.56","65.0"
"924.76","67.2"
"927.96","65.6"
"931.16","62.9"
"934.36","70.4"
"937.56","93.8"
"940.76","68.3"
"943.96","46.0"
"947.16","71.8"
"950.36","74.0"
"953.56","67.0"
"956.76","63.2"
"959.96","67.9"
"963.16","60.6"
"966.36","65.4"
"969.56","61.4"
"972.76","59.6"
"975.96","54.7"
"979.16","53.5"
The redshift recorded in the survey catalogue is 0.16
